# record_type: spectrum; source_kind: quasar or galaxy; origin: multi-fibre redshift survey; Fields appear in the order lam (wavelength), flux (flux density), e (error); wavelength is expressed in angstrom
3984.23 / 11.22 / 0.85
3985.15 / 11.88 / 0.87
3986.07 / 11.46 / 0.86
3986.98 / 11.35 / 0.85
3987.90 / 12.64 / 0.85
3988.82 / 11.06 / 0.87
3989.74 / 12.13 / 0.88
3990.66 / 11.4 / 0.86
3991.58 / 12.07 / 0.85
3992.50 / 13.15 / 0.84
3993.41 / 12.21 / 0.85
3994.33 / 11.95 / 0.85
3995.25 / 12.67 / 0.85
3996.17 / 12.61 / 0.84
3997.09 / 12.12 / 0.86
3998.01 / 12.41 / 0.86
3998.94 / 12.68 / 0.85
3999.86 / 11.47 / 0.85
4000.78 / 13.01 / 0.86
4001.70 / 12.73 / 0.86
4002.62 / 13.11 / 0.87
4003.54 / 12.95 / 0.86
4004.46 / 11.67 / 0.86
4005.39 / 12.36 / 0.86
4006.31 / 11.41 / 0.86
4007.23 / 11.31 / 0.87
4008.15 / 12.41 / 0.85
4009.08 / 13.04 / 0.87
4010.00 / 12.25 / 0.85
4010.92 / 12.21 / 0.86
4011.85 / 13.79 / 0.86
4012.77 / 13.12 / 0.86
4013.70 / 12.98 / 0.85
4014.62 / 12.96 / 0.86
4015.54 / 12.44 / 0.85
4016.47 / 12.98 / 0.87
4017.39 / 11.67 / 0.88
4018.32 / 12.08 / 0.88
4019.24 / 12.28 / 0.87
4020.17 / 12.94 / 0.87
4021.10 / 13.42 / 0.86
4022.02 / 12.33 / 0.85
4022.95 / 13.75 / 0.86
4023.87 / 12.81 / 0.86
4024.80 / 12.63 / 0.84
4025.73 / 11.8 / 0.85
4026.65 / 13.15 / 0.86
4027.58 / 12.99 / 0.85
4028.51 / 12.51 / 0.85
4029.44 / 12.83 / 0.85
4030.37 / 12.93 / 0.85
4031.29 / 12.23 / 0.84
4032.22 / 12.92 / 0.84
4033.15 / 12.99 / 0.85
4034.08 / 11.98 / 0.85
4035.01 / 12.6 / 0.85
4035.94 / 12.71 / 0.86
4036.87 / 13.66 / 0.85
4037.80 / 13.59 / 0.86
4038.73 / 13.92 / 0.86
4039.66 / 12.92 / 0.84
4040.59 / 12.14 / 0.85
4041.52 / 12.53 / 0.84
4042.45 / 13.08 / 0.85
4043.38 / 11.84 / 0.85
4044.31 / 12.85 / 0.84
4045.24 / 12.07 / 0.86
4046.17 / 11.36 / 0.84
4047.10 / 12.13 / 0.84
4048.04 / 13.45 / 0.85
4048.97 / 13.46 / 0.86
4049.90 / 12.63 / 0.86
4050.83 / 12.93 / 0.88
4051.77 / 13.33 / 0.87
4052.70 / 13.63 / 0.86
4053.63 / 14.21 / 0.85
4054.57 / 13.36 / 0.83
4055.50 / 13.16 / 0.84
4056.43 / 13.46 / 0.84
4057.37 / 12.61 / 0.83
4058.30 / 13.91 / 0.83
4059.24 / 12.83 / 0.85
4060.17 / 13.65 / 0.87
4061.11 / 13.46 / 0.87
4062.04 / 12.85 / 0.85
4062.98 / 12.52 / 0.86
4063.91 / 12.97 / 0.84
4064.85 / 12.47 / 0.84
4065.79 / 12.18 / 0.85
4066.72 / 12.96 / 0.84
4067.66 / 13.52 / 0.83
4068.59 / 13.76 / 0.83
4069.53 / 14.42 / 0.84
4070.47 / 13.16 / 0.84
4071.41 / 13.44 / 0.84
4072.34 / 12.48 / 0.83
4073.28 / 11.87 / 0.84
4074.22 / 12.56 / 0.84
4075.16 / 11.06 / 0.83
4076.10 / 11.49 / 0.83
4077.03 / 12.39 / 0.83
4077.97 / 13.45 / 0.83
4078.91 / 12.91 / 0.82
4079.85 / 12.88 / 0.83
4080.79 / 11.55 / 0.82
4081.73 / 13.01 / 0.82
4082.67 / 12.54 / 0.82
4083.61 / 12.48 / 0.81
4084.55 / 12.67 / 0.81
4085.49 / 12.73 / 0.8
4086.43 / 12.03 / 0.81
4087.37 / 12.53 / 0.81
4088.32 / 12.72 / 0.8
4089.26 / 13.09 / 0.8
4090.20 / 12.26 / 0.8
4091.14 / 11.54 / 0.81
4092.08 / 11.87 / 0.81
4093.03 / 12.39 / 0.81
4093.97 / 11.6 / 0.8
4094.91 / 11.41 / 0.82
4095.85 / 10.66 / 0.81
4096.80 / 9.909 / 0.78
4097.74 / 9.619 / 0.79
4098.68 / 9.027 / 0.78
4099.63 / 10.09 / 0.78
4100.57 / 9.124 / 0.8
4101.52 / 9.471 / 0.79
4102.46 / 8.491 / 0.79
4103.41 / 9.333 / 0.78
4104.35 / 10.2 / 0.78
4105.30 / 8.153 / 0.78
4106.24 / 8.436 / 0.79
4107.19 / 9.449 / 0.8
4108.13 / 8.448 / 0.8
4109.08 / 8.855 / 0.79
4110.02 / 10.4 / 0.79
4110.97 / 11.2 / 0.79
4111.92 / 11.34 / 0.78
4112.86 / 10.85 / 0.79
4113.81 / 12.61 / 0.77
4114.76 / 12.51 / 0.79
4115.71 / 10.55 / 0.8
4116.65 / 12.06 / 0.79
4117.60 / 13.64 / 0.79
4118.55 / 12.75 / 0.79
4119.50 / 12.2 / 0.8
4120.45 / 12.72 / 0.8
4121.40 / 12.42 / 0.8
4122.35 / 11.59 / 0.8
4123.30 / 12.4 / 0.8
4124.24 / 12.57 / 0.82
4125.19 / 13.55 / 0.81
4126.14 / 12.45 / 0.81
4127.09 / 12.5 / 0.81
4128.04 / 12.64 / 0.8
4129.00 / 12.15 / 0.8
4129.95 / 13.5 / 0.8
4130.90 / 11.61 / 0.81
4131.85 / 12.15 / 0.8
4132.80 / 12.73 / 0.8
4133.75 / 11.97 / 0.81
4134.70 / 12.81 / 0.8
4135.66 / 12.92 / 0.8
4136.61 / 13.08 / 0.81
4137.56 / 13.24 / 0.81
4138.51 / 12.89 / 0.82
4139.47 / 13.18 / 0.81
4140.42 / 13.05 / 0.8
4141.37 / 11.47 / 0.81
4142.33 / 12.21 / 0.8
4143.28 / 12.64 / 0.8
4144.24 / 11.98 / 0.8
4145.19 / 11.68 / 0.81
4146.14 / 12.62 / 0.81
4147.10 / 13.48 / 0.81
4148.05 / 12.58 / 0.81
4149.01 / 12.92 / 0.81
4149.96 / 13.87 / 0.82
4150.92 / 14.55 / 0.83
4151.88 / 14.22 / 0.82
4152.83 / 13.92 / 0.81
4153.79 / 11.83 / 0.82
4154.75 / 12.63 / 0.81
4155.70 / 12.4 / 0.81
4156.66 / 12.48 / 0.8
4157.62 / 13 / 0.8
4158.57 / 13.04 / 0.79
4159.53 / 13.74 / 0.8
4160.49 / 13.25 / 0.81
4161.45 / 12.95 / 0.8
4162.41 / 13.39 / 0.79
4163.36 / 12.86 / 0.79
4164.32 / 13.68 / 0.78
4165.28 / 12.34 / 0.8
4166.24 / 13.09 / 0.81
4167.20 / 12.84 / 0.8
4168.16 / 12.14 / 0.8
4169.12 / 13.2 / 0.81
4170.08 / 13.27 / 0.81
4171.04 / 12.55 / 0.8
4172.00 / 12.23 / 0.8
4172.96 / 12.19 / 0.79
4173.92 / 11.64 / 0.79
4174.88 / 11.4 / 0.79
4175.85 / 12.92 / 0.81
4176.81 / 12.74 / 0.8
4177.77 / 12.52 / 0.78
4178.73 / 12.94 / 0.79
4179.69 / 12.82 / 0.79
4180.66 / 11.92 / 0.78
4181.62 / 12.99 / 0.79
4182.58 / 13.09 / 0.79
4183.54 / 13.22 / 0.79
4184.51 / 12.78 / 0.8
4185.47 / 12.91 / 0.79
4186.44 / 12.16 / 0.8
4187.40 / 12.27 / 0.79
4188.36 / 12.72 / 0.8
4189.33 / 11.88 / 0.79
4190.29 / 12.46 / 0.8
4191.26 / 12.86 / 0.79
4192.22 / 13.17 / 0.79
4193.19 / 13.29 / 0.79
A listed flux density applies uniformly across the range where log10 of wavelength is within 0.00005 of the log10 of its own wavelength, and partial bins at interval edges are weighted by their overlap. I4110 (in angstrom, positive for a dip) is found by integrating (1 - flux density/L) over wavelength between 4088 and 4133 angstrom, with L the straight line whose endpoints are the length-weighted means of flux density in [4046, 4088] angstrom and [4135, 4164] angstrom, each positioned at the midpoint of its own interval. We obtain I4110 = 5.7 angstrom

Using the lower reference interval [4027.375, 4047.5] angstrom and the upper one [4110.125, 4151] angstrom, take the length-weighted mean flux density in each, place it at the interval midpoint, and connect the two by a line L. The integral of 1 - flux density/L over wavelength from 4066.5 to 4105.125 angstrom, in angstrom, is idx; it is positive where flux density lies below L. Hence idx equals 2.4 angstrom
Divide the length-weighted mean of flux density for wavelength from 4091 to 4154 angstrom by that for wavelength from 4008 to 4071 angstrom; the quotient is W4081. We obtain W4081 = 0.91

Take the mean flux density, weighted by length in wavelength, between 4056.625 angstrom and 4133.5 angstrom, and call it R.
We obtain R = 11.9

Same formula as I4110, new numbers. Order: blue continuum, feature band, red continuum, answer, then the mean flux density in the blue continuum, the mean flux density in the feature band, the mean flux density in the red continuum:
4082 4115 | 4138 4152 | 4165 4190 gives -1.17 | 10.9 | 12.9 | 12.6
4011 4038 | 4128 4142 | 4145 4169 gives 0.40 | 12.8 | 12.6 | 13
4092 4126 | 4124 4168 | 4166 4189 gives -3.83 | 10.9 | 12.8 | 12.6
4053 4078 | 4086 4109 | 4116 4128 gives 4.11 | 13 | 10.5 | 12.6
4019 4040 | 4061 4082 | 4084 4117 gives -1.99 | 12.9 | 12.7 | 10.8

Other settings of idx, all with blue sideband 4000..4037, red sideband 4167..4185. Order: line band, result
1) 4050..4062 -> -0.68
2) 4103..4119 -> 2.50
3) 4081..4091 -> 0.06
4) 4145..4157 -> -0.43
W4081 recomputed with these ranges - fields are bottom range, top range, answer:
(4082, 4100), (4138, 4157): 1.10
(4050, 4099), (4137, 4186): 1.02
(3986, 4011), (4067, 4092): 1.03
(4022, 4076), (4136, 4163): 1.00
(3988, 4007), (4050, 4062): 1.09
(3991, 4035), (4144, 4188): 1.02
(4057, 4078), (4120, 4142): 0.98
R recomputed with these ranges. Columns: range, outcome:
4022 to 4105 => 12.4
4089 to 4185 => 12.1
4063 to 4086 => 12.7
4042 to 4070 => 13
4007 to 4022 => 12.6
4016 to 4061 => 12.9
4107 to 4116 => 10.7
